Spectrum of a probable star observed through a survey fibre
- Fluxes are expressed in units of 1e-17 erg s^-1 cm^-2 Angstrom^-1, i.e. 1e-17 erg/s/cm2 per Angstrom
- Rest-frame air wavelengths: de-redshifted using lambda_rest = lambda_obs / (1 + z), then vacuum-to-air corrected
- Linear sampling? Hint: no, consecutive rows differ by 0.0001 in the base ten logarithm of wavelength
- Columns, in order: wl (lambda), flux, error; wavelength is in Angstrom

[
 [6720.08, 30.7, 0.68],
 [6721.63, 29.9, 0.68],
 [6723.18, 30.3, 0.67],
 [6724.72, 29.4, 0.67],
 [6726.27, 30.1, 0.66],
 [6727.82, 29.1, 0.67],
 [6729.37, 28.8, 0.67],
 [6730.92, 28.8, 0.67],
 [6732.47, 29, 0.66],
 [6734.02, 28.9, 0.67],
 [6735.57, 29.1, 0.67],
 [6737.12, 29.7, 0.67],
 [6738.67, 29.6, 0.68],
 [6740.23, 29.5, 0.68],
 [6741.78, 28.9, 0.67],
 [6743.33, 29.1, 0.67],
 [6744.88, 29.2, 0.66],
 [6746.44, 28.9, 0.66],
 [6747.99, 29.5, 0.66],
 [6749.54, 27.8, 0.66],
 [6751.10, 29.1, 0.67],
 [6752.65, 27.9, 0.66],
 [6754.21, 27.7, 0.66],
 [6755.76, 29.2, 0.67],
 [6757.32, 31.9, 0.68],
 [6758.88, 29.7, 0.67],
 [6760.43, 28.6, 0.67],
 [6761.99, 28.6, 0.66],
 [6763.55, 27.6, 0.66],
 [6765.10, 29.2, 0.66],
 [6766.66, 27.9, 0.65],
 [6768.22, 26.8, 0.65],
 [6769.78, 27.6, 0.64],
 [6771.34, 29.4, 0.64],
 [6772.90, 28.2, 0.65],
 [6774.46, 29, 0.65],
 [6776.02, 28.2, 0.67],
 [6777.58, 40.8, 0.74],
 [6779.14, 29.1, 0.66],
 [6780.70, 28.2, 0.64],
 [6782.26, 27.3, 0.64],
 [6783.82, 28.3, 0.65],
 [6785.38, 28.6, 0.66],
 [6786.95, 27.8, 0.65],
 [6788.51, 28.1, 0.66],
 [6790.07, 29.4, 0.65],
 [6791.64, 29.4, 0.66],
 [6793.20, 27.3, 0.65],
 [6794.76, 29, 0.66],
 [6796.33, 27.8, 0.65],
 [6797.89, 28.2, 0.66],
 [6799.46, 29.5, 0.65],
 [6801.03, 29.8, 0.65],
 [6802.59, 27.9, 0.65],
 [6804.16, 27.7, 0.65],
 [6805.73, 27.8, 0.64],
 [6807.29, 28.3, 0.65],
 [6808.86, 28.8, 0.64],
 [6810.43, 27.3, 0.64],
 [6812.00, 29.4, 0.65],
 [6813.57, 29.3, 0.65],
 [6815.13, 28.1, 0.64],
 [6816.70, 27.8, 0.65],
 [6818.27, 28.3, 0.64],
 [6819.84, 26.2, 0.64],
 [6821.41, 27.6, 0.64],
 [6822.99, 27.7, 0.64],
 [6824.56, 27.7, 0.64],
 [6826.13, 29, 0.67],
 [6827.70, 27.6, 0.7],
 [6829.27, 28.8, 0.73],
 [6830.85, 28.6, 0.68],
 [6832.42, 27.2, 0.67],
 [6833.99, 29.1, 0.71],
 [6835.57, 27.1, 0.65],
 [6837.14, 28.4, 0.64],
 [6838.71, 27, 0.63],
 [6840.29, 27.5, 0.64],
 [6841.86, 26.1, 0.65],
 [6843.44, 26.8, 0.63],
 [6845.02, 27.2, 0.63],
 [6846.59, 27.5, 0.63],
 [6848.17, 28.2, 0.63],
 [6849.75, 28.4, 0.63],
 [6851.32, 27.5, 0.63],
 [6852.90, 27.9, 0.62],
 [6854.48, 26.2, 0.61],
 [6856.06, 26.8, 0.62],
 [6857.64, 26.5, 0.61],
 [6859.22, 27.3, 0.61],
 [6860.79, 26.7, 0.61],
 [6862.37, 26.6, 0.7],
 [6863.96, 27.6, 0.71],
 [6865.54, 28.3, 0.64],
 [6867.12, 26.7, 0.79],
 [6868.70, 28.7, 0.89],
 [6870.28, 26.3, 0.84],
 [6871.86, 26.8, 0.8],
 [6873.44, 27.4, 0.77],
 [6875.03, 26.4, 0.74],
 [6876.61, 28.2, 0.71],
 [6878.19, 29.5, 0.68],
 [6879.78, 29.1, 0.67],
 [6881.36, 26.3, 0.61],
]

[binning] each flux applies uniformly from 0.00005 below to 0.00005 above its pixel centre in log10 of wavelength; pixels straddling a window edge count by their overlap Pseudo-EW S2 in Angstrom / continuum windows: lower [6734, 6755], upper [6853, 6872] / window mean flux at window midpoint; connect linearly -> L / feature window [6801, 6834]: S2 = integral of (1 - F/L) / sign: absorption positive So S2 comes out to -0.4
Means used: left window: 28.9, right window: 27.1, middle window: 28.1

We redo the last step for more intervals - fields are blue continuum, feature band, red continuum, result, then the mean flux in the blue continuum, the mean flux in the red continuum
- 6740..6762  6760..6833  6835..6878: -0.6 Angstrom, 29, 27.3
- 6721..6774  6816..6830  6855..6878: 0.0 Angstrom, 29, 27.2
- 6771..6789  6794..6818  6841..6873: 0.2 Angstrom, 29.4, 27.2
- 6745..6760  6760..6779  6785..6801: -0.3 Angstrom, 29.1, 28.6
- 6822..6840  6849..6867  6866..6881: 0.4 Angstrom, 28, 27.7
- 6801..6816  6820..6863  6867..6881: 0.8 Angstrom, 28.4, 27.7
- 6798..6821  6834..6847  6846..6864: 0.1 Angstrom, 28.3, 27.2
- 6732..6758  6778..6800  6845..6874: -0.2 Angstrom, 29.1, 27.3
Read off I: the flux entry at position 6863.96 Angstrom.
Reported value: 27.6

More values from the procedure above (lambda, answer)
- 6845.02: 27.2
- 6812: 29.4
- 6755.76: 29.2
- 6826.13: 29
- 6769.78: 27.6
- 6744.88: 29.2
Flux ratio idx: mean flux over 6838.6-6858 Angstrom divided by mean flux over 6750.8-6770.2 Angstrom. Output 0.95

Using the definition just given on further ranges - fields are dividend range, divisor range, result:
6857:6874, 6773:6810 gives 0.94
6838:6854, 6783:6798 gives 0.96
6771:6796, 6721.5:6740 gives 1.00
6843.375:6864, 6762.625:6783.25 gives 0.93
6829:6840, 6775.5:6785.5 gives 0.92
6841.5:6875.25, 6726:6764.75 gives 0.94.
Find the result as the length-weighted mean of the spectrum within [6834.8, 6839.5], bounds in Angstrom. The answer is 27.5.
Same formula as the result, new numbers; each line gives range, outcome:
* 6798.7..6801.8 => 29.6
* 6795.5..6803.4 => 28.6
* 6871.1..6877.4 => 27.2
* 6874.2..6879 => 28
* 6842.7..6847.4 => 27.2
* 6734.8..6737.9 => 29.4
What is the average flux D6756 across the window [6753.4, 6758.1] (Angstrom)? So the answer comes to 29.6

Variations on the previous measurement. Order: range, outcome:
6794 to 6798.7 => 28.3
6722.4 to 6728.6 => 29.7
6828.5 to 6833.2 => 28.2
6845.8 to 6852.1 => 27.9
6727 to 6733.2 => 28.9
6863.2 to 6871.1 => 27.5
